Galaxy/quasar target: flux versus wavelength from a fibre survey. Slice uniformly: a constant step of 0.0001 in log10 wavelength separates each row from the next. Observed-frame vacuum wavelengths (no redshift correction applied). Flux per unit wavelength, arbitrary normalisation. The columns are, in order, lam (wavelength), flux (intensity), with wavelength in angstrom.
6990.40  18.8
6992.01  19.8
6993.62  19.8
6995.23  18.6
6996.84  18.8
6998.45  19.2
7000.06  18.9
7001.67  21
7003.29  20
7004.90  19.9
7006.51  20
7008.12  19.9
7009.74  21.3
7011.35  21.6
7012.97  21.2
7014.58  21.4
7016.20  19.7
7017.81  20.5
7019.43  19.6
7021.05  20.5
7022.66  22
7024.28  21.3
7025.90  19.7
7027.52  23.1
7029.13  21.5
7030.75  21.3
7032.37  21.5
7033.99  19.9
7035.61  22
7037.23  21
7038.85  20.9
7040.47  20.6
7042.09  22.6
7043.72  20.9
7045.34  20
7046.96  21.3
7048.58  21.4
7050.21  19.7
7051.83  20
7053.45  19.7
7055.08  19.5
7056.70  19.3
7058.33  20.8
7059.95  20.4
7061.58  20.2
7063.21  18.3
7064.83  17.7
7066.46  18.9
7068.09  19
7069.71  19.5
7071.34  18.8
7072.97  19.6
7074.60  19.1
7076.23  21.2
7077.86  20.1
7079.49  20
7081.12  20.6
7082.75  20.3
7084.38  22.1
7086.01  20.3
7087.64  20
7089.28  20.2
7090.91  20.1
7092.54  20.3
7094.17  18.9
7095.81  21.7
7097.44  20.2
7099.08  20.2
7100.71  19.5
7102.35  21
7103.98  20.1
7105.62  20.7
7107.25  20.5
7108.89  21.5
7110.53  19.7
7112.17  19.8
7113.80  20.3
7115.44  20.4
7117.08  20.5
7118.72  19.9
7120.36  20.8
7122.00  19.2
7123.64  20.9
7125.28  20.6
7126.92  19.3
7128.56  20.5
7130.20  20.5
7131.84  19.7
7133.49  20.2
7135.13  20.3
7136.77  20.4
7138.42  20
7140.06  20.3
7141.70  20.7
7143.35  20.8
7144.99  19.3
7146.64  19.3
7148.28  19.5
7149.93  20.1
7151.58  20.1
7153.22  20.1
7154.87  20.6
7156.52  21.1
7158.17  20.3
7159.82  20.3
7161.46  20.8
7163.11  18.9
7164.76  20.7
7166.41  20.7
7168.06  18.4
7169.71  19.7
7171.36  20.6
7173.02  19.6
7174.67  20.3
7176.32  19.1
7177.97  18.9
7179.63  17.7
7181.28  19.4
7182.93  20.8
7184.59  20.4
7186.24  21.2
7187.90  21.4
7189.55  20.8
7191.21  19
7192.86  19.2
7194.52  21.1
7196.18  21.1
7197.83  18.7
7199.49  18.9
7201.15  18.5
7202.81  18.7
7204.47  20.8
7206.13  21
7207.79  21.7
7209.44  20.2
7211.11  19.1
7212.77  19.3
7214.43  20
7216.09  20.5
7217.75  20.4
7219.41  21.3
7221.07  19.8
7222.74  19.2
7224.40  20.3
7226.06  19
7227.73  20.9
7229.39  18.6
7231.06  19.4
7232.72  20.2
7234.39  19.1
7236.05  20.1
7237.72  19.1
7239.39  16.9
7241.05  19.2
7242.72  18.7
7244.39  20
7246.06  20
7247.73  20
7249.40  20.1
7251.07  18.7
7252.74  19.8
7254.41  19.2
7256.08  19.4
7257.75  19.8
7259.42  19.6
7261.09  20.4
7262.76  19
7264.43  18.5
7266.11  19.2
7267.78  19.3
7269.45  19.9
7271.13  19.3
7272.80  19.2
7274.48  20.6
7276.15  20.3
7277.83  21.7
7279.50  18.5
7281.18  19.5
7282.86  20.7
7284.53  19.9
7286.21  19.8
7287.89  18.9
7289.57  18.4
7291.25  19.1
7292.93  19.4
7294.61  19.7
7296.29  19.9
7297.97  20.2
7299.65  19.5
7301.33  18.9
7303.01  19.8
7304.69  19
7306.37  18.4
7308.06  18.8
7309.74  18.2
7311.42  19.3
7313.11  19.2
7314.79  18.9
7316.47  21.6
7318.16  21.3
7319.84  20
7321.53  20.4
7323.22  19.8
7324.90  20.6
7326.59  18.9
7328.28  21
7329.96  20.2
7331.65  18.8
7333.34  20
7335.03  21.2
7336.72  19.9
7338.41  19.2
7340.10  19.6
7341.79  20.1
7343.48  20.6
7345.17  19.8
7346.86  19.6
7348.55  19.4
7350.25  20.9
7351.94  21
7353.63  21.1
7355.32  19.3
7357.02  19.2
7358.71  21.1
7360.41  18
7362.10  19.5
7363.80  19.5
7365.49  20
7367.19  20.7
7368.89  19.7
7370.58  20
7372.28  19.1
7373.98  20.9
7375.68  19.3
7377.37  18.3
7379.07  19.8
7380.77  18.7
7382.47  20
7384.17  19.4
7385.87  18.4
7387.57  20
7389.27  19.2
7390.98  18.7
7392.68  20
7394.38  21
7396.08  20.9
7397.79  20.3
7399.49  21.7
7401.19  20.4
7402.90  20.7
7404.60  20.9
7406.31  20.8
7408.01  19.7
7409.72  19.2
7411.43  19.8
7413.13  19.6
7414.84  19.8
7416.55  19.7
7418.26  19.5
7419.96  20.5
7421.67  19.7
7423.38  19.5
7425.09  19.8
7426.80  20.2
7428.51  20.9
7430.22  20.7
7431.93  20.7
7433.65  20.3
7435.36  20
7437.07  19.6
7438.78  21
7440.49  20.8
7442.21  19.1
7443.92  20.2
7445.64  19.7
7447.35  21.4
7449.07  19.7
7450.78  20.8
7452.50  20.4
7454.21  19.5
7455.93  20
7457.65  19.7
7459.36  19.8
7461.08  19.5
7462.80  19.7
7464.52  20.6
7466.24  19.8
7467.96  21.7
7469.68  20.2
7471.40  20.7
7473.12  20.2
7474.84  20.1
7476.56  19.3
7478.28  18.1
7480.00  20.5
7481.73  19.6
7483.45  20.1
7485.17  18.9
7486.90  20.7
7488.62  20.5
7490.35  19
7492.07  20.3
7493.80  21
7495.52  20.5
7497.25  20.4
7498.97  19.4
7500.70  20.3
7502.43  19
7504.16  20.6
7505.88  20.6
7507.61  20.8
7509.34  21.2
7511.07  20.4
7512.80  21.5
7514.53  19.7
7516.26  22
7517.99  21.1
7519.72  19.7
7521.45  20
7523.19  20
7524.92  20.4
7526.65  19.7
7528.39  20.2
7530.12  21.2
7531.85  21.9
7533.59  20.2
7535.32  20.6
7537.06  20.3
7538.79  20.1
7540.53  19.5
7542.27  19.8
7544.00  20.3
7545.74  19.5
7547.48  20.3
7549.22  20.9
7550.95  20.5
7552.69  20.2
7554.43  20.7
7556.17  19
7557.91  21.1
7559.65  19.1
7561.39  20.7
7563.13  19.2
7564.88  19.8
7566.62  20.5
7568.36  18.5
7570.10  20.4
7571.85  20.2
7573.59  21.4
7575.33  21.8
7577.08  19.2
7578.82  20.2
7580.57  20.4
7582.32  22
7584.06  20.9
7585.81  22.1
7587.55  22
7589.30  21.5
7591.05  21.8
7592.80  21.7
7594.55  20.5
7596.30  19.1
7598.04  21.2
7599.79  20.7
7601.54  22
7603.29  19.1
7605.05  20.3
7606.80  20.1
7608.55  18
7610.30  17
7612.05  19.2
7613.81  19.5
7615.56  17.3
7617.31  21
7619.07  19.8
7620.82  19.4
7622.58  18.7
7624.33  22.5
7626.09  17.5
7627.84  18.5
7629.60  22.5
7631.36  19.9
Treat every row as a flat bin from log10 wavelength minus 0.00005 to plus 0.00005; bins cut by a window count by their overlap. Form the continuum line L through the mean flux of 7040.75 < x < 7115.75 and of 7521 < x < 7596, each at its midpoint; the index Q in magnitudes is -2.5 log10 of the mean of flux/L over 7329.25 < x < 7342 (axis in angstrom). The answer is 0.025 mag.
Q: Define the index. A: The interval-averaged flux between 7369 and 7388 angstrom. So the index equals 19.5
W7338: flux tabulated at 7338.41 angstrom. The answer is 19.2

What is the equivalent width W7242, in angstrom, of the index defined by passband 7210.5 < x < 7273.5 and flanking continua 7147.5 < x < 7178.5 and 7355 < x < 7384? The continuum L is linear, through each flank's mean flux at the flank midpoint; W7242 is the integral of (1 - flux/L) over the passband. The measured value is 0.96 angstrom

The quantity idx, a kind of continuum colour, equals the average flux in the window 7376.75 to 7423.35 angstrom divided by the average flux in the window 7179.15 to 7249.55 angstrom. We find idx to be 1.0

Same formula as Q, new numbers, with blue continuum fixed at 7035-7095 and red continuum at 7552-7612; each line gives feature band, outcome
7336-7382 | 0.03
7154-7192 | 0.01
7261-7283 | 0.03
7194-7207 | 0.02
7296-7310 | 0.06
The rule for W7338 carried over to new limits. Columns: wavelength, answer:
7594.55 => 20.5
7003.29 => 20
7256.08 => 19.4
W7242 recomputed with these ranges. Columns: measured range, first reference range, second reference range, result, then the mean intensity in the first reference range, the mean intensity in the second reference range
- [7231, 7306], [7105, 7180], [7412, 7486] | 2.1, 20.1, 20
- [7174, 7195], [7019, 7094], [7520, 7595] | 0.5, 20.4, 20.5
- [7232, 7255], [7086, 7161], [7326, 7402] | 0.8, 20.2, 19.9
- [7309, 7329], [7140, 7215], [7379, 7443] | 0.1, 20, 20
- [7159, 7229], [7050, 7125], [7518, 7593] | 0.6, 20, 20.4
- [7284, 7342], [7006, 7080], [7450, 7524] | 1.8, 20.4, 20.2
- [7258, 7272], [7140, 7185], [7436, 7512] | 0.4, 19.9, 20.1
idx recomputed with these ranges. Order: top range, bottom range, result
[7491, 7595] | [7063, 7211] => 1.02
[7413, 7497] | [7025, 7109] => 0.99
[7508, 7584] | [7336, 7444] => 1.02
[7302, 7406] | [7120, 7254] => 1.00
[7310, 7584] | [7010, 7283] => 1.00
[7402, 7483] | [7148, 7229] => 1.00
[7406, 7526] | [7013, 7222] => 1.00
